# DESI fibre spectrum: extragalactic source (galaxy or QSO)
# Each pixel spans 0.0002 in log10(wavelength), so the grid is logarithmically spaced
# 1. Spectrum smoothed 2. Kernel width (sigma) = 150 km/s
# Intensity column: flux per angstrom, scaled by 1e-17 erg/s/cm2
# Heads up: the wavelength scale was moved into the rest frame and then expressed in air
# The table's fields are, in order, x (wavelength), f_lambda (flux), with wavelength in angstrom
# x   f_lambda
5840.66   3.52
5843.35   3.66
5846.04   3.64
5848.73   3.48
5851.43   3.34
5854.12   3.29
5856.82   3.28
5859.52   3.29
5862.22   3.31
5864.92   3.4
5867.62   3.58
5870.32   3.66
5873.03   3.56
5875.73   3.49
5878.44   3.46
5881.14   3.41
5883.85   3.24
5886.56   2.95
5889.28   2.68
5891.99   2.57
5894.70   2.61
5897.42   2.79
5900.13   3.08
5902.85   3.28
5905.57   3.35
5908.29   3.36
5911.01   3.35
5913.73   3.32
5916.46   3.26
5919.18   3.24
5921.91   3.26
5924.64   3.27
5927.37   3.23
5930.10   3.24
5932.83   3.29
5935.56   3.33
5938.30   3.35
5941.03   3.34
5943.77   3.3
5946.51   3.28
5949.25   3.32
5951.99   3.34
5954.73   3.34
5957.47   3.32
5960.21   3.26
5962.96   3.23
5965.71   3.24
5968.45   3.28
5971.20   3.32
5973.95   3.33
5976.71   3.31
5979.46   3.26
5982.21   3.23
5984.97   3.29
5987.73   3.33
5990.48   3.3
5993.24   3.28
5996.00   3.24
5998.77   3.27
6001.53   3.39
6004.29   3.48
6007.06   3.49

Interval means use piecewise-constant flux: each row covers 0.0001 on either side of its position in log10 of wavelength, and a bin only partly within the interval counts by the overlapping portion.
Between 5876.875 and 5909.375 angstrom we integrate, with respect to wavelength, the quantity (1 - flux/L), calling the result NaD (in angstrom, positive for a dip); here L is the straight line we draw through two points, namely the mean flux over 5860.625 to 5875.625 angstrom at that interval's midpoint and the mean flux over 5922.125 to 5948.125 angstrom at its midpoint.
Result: 3.4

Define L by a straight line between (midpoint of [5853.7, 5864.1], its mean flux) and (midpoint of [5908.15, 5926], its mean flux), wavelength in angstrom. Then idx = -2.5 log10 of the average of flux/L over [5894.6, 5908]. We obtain 0.07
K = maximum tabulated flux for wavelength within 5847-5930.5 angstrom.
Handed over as 3.66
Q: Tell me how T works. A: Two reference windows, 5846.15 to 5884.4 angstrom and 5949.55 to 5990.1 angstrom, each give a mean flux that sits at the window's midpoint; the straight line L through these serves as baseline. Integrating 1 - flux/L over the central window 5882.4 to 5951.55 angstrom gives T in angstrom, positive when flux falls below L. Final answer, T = 3.78 angstrom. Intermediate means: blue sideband 3.42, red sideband 3.29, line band 3.17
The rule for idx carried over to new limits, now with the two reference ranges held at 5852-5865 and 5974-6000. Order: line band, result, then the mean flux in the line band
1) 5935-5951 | -0.01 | 3.32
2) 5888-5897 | 0.24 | 2.64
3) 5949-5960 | -0.01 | 3.33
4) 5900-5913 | 0.00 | 3.31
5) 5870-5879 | -0.07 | 3.53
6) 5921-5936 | 0.01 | 3.27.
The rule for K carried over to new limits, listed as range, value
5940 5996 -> 3.34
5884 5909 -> 3.36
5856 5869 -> 3.58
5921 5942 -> 3.35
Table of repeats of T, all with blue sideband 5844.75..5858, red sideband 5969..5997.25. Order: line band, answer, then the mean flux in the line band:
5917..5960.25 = 0.44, 3.3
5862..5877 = -0.55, 3.52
